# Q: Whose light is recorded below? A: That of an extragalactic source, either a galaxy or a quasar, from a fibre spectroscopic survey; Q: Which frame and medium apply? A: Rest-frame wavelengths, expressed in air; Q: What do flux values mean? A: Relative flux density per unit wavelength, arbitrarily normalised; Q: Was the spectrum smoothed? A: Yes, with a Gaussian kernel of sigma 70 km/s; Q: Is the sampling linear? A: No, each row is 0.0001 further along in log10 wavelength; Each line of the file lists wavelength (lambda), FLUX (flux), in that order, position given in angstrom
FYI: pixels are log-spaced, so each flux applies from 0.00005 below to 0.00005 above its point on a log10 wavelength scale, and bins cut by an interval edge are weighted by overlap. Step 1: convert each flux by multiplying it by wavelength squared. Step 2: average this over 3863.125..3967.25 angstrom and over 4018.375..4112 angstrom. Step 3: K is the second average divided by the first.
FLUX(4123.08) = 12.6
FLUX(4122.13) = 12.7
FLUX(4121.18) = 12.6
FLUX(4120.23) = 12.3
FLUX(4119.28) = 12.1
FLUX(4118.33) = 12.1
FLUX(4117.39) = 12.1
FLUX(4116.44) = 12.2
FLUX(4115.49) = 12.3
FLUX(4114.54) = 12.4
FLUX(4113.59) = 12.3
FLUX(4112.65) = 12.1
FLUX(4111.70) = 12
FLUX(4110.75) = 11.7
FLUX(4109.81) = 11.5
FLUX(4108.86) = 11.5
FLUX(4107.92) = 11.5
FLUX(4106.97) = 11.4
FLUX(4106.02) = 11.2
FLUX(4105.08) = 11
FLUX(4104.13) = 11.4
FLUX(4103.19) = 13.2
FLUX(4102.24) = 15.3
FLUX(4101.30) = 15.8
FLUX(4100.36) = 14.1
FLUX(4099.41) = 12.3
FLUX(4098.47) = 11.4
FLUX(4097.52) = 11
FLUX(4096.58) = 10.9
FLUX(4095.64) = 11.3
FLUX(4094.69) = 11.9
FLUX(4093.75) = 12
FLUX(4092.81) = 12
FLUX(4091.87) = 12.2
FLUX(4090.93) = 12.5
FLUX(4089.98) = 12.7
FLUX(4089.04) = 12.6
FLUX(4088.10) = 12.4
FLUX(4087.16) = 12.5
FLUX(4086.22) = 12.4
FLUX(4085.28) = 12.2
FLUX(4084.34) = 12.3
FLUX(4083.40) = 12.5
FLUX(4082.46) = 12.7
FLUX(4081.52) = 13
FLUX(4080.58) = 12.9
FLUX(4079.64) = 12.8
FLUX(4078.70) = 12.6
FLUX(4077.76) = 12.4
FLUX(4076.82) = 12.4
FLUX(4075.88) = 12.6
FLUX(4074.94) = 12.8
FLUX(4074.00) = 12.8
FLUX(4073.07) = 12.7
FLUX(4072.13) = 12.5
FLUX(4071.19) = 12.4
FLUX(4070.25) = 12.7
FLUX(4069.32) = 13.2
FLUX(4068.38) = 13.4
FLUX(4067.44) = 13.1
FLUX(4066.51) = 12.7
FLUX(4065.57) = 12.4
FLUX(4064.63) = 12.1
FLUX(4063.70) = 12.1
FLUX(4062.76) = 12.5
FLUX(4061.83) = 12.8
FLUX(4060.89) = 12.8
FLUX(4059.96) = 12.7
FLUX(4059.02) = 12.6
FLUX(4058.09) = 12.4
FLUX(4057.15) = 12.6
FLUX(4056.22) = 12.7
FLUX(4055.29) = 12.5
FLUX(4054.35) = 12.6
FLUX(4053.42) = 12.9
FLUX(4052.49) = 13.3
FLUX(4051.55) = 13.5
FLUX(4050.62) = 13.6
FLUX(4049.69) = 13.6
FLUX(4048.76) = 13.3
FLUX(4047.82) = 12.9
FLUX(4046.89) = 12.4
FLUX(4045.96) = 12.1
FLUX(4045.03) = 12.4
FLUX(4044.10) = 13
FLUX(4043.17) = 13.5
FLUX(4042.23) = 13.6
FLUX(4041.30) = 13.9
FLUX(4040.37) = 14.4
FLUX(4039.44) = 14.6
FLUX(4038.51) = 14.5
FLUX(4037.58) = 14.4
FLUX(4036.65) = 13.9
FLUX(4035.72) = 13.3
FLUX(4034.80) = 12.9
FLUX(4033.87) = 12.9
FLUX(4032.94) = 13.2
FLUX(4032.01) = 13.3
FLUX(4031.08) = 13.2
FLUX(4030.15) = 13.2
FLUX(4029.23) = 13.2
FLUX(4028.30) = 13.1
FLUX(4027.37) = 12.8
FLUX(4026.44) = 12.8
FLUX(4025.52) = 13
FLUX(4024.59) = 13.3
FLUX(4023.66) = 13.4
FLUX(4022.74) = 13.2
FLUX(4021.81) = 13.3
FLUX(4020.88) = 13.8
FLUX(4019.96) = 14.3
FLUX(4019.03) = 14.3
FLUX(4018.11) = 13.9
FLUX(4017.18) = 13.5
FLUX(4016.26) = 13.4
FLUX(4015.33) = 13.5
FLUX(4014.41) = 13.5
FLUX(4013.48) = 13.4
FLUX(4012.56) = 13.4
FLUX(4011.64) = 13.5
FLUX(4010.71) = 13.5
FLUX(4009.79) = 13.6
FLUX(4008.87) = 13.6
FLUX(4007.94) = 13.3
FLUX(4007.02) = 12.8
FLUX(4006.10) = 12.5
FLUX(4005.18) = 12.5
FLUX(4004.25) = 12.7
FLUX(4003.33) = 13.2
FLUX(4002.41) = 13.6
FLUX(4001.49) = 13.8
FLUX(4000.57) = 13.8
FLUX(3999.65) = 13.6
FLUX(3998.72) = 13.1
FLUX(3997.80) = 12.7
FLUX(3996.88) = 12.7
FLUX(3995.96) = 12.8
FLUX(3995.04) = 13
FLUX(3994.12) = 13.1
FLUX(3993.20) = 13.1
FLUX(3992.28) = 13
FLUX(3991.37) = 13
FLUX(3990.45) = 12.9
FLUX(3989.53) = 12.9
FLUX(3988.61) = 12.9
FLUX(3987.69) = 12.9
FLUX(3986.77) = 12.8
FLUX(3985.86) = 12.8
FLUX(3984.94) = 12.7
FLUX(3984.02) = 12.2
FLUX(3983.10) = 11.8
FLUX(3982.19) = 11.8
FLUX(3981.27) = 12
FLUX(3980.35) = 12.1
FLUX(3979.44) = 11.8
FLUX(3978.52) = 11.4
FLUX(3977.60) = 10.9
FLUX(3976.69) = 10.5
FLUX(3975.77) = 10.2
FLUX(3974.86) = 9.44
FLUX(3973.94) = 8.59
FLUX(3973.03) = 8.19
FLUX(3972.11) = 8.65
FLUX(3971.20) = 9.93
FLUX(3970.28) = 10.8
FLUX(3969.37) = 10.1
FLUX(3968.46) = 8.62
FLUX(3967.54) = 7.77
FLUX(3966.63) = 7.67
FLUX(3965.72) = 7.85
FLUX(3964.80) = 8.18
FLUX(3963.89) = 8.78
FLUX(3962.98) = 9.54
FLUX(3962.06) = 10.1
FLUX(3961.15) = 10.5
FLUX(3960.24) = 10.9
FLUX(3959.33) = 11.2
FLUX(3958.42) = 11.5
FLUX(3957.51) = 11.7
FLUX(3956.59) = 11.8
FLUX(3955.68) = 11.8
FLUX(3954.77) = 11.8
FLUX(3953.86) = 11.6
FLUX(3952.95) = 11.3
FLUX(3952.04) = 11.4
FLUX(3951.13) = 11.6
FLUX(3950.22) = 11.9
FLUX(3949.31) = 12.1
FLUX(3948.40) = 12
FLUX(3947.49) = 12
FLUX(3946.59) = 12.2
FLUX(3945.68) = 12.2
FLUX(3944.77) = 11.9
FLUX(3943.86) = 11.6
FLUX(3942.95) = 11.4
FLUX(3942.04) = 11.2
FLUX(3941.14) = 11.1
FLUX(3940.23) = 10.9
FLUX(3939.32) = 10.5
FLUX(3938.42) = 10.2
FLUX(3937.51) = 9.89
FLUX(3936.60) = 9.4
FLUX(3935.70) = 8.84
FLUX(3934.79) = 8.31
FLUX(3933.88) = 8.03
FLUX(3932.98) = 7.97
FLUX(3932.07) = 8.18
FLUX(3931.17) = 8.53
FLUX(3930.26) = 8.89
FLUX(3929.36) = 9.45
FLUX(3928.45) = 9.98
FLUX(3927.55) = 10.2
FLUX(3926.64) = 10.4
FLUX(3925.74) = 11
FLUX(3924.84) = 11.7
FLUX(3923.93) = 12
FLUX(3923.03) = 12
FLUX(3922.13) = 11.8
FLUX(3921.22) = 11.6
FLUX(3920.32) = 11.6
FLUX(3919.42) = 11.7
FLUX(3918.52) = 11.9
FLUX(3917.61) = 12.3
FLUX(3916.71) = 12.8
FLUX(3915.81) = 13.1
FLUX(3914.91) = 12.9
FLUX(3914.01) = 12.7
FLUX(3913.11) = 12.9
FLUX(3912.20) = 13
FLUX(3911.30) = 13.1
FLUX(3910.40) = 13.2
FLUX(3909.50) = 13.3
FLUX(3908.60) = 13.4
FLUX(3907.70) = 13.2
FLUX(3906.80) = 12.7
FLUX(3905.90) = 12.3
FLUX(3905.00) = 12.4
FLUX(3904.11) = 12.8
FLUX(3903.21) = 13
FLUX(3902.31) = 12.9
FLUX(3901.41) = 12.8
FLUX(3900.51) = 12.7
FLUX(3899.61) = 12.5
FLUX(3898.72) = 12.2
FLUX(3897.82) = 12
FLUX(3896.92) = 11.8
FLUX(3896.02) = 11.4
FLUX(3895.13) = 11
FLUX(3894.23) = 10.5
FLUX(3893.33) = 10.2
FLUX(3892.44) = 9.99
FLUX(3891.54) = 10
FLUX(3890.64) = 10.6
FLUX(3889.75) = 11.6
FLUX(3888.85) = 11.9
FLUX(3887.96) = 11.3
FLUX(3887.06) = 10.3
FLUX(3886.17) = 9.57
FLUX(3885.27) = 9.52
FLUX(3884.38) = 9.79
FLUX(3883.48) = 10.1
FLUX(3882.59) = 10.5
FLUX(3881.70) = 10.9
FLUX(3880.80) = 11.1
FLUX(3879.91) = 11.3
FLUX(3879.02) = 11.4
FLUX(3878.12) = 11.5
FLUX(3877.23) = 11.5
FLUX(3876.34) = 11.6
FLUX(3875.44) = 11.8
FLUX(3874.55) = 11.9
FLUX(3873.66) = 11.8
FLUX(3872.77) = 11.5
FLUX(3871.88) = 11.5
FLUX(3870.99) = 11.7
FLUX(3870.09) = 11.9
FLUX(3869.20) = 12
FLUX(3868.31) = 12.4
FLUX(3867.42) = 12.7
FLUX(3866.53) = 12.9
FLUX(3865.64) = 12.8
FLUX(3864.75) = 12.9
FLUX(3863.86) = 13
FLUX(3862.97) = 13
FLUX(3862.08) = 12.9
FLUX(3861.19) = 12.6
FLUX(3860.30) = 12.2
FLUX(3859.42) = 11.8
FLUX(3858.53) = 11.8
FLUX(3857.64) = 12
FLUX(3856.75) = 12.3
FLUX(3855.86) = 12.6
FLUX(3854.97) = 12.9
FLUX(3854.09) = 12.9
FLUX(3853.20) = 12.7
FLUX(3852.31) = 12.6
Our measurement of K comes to 1.22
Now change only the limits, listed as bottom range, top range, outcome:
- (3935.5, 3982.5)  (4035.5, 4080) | 1.28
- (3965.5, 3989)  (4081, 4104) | 1.25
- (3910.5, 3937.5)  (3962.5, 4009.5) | 1.10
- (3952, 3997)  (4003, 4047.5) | 1.23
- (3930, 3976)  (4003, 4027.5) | 1.35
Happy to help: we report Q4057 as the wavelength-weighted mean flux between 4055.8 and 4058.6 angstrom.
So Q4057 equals 12.6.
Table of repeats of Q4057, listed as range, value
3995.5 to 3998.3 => 12.7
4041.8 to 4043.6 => 13.5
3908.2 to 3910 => 13.3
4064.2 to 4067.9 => 12.6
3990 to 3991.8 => 12.9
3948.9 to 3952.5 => 11.7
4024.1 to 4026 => 13.2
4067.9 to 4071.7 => 12.9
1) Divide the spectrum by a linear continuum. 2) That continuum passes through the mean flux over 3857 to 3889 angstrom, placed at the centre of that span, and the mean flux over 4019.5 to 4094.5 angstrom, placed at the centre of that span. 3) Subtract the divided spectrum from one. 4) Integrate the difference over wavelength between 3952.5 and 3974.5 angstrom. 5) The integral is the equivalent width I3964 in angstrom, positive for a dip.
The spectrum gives 4.2 angstrom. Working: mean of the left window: 11.7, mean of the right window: 12.9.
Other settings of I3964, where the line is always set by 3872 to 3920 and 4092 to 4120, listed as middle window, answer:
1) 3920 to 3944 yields 3.3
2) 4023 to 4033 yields -0.9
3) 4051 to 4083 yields -1.7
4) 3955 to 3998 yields 3.0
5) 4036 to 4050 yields -1.7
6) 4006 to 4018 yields -1.4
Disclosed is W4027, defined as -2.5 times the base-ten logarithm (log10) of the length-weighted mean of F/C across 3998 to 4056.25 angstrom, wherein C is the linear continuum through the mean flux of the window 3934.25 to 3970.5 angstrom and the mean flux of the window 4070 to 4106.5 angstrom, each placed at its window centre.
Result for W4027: -0.149 mag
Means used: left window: 10.6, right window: 12.5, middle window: 13.3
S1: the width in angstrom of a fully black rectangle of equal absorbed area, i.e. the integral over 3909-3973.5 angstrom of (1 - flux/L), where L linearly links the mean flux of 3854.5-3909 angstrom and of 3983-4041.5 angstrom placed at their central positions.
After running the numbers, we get 8.5 angstrom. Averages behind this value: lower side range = 11.8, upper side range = 13.3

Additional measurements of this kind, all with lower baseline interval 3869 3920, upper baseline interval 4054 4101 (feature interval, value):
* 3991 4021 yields -2.72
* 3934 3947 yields 1.46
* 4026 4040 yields -1.27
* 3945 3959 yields 0.24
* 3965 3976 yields 2.85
